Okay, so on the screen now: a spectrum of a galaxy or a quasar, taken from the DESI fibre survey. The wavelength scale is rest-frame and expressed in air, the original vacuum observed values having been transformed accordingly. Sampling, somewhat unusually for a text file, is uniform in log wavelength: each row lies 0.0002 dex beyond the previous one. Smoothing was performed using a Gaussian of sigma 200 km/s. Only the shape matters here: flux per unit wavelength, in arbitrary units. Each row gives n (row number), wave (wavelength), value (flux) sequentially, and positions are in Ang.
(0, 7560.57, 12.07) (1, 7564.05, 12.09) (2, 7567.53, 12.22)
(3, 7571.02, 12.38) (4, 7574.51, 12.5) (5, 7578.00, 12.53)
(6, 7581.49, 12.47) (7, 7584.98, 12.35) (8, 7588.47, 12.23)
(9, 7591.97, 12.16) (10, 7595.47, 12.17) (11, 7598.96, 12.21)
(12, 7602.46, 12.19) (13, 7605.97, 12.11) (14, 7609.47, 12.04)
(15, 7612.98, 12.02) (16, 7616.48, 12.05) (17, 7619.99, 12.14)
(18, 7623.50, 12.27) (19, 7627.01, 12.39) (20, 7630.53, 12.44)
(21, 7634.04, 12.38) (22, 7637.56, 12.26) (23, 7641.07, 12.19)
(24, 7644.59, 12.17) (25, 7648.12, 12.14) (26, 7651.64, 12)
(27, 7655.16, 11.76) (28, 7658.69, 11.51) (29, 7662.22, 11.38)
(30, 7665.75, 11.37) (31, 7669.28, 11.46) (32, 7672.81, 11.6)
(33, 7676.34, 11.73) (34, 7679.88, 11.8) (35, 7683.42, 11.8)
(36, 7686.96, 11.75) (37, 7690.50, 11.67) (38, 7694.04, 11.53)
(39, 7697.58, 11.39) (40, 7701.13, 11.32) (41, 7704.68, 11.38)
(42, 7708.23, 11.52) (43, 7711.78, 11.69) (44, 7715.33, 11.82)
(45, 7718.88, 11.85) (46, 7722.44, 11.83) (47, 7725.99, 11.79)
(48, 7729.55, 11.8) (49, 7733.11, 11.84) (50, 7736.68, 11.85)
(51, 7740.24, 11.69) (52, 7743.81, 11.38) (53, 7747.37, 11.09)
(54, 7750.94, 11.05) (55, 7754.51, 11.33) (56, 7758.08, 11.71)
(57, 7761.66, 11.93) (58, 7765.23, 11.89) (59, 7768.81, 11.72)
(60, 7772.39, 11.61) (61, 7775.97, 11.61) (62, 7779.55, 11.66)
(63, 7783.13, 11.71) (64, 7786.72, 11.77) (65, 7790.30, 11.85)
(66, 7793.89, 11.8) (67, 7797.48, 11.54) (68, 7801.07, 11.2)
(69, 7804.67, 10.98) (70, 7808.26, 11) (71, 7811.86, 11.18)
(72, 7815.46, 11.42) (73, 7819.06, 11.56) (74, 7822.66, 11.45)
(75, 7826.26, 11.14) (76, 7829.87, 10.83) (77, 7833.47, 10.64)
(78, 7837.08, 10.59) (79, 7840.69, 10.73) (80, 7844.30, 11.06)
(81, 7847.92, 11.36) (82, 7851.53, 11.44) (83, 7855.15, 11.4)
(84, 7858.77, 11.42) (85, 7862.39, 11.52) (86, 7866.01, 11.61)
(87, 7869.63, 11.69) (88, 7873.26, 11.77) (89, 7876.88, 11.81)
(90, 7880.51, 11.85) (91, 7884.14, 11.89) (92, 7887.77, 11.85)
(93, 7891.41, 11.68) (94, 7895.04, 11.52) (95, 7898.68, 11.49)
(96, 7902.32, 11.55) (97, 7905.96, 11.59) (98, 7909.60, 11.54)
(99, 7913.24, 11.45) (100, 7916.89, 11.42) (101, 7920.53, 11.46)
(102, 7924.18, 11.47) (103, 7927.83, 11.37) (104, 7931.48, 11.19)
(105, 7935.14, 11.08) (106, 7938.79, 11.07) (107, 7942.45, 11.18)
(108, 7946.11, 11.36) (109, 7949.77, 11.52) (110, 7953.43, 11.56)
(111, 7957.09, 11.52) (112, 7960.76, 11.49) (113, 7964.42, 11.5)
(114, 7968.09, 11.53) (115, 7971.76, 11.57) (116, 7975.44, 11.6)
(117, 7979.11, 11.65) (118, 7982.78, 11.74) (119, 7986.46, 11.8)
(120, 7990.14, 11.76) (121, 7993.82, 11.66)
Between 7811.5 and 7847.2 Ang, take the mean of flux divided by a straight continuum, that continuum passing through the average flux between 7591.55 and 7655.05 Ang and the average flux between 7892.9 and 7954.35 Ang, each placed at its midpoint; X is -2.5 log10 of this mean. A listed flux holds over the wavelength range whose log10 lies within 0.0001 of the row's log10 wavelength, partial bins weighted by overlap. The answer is 0.06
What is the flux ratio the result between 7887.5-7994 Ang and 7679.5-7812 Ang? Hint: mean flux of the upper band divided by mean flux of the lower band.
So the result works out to 0.99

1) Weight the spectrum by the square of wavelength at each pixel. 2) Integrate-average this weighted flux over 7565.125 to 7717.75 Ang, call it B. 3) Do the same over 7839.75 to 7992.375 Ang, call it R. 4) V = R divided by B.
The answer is 1.03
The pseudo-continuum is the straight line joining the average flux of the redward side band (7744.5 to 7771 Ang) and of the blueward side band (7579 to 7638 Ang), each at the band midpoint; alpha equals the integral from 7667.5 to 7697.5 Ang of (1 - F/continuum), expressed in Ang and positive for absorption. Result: 0.6 Ang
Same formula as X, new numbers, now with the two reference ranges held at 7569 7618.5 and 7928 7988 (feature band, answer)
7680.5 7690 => 0.026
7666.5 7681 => 0.041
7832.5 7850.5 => 0.077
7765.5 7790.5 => 0.013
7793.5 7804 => 0.036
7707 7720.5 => 0.023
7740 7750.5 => 0.058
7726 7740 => 0.012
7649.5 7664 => 0.039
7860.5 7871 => 0.004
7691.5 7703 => 0.055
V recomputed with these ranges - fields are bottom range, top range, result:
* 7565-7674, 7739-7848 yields 0.98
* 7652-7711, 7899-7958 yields 1.05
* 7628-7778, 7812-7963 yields 1.02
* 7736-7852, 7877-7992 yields 1.05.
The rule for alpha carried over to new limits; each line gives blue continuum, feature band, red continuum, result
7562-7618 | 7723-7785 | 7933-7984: 1.3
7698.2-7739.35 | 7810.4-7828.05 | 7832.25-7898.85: 0.3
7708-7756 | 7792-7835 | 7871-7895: 1.7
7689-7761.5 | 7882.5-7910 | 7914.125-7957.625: -0.6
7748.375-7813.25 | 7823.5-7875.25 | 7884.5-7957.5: 1.1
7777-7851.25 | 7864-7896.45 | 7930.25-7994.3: -1.1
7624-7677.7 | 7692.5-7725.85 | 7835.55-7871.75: 0.4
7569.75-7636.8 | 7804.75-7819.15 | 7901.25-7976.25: 0.6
